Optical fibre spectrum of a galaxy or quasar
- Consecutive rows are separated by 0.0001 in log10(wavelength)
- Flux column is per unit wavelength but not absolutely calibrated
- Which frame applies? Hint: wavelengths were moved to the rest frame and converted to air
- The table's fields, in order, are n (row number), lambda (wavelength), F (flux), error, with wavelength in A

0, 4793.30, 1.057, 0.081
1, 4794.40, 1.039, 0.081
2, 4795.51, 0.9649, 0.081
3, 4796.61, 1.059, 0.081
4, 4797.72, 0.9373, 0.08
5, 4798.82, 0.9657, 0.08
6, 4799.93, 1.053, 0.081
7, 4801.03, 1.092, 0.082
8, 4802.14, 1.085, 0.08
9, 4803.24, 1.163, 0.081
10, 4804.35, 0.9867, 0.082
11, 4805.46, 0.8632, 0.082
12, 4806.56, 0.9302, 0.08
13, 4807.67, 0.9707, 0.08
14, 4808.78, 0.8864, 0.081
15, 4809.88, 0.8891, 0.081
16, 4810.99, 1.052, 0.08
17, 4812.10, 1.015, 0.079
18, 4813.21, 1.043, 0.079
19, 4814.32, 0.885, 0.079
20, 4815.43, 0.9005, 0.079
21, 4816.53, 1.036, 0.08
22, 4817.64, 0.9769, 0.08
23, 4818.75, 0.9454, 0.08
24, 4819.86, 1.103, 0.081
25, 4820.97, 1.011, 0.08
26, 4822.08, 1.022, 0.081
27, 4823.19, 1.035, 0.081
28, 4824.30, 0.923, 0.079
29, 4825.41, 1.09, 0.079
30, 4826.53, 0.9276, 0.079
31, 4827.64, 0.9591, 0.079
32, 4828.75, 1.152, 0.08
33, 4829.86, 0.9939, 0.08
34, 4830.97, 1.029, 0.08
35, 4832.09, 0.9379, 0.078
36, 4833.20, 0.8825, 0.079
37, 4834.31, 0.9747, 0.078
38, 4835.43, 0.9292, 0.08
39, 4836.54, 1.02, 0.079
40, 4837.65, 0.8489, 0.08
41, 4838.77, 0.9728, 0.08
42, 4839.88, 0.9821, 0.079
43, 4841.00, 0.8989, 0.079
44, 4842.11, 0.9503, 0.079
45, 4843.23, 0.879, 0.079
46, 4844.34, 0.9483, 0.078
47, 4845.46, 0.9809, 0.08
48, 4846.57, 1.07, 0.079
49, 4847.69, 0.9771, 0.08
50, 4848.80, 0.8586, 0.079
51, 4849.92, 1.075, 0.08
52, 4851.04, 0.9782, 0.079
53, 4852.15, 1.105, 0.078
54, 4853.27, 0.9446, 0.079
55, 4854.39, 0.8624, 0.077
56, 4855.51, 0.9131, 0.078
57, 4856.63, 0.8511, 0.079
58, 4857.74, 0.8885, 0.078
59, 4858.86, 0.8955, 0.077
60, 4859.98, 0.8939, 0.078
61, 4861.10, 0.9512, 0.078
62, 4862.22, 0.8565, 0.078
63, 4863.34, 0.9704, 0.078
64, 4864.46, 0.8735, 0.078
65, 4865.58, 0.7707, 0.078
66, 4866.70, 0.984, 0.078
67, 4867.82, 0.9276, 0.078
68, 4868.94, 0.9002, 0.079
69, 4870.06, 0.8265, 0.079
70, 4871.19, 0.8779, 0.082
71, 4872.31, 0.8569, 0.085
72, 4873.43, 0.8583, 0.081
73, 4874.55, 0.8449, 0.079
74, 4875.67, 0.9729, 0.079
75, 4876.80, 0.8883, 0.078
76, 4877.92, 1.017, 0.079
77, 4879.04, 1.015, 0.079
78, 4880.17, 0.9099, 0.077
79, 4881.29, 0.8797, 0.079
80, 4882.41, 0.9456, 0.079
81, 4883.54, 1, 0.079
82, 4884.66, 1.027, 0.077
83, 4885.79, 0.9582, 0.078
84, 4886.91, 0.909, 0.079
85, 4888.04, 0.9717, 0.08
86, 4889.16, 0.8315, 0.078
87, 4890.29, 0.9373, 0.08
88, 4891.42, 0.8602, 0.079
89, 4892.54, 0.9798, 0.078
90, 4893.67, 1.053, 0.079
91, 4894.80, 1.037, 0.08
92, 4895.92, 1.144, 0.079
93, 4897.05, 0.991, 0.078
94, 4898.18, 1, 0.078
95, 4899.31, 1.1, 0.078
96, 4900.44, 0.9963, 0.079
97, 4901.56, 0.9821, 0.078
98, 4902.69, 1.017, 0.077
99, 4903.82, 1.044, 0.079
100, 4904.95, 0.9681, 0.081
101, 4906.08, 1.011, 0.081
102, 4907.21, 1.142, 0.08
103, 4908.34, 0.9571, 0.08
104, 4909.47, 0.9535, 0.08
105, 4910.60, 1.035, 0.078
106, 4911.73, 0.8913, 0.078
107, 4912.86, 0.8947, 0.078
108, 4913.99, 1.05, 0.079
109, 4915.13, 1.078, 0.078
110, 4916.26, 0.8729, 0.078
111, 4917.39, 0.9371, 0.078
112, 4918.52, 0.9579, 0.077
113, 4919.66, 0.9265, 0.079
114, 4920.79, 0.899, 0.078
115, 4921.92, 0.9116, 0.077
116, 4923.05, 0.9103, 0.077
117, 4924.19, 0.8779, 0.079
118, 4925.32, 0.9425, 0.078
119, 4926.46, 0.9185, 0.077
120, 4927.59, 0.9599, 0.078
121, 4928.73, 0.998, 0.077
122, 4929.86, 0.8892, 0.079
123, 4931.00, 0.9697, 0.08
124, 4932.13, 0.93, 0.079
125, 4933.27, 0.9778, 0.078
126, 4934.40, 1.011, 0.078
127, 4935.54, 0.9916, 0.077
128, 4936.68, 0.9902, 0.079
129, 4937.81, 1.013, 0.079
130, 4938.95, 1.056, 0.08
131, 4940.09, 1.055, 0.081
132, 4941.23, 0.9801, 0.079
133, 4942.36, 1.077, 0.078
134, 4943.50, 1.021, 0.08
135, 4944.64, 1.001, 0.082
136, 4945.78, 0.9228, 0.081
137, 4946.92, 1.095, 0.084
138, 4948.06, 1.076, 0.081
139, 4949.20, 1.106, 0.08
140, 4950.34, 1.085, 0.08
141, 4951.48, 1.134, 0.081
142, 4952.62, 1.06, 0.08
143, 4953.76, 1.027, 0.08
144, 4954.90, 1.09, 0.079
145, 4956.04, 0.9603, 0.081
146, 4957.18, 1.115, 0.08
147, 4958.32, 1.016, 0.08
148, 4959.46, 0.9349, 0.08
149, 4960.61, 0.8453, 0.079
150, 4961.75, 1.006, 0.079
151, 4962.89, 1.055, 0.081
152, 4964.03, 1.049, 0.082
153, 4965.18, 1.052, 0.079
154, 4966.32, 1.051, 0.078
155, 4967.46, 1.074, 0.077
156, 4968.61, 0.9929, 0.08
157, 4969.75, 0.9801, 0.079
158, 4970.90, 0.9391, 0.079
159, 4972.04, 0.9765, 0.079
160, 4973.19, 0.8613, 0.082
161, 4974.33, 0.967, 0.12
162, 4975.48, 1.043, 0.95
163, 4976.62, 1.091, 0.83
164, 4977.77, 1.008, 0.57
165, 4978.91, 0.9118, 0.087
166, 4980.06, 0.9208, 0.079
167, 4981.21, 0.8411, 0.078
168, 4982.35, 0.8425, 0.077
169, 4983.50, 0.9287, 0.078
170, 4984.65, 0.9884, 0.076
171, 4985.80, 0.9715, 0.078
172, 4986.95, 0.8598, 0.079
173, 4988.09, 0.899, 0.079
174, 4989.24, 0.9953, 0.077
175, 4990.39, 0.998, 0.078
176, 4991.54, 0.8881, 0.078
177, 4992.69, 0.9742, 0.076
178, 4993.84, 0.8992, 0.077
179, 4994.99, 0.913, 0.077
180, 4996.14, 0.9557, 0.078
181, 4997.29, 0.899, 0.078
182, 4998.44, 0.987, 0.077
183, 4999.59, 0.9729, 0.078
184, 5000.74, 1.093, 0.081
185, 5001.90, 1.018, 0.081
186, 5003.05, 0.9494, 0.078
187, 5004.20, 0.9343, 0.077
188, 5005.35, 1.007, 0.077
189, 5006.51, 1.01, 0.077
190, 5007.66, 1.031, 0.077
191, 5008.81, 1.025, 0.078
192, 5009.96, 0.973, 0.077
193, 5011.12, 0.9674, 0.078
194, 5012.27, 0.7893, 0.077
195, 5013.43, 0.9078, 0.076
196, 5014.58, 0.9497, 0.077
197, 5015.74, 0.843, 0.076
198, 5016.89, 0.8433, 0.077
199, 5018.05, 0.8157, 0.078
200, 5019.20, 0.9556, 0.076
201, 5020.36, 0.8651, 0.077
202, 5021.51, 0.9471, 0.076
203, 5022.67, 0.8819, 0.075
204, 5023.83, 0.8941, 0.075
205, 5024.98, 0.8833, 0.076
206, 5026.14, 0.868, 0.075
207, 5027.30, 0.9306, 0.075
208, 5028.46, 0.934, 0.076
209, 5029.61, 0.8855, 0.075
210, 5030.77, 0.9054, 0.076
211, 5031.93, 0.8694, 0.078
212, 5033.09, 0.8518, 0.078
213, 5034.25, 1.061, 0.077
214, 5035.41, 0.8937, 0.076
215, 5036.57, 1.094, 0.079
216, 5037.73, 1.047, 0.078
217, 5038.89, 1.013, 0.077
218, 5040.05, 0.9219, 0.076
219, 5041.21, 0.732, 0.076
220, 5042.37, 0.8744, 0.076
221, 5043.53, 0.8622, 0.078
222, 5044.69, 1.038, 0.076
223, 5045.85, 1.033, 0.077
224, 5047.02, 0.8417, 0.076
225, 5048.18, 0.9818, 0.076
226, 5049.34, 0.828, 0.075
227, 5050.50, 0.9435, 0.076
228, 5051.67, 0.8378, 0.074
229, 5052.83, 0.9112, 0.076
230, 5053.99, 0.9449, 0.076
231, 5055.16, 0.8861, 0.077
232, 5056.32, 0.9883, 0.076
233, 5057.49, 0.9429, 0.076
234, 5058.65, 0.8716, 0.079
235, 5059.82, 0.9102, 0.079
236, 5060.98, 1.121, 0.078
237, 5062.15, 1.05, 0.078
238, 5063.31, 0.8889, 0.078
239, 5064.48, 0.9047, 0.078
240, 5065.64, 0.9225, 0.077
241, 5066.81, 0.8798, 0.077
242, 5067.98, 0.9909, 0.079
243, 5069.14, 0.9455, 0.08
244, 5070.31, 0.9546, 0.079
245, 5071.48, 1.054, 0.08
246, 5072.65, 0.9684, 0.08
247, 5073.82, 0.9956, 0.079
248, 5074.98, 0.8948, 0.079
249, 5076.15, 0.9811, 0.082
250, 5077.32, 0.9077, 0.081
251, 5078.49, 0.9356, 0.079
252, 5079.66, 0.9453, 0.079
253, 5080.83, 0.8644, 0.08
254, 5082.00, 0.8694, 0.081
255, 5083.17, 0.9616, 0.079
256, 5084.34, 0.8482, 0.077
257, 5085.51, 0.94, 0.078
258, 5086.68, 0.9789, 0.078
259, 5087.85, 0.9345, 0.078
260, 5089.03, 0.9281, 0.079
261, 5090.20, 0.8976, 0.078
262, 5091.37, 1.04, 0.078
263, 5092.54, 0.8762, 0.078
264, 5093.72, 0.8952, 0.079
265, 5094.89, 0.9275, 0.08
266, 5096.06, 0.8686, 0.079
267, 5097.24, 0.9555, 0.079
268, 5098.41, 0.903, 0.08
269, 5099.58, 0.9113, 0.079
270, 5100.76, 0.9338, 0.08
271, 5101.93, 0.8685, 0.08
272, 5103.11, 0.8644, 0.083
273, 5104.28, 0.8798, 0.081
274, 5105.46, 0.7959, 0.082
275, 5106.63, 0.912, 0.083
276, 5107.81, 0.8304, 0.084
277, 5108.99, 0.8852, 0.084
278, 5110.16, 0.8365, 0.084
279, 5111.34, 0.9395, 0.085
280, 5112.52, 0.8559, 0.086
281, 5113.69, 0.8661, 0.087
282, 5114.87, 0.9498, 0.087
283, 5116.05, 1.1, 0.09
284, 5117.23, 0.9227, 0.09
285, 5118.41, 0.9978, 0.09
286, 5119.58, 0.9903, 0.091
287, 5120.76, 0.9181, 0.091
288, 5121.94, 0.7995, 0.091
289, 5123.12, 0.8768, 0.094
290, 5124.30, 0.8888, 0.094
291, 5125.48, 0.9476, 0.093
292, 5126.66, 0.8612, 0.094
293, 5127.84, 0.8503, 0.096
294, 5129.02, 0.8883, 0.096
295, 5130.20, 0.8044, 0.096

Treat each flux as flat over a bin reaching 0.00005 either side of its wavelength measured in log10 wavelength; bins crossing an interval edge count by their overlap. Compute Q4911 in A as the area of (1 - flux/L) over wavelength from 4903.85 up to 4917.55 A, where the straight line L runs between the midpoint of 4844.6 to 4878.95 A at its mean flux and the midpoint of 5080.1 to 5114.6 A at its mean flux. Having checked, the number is -1.01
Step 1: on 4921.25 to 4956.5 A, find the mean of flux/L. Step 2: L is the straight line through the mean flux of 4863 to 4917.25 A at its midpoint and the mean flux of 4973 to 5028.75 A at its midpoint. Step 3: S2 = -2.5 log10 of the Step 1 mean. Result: -0.06 mag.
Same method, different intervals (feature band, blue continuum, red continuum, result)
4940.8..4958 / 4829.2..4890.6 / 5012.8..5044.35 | -0.143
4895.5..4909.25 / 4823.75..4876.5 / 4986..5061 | -0.100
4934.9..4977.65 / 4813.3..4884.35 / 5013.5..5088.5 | -0.094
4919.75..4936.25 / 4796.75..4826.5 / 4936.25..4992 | 0.061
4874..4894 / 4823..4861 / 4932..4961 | 0.047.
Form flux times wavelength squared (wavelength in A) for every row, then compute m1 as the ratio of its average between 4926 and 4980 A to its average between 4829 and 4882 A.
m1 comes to 1.13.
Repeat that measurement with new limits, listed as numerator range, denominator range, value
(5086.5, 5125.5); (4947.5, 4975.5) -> 0.95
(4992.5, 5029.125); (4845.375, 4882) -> 1.07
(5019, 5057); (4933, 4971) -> 0.93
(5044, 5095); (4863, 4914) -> 1.05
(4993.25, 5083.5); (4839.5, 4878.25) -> 1.09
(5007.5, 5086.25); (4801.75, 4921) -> 1.04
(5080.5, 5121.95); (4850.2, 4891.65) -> 1.09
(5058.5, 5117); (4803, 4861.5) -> 1.06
